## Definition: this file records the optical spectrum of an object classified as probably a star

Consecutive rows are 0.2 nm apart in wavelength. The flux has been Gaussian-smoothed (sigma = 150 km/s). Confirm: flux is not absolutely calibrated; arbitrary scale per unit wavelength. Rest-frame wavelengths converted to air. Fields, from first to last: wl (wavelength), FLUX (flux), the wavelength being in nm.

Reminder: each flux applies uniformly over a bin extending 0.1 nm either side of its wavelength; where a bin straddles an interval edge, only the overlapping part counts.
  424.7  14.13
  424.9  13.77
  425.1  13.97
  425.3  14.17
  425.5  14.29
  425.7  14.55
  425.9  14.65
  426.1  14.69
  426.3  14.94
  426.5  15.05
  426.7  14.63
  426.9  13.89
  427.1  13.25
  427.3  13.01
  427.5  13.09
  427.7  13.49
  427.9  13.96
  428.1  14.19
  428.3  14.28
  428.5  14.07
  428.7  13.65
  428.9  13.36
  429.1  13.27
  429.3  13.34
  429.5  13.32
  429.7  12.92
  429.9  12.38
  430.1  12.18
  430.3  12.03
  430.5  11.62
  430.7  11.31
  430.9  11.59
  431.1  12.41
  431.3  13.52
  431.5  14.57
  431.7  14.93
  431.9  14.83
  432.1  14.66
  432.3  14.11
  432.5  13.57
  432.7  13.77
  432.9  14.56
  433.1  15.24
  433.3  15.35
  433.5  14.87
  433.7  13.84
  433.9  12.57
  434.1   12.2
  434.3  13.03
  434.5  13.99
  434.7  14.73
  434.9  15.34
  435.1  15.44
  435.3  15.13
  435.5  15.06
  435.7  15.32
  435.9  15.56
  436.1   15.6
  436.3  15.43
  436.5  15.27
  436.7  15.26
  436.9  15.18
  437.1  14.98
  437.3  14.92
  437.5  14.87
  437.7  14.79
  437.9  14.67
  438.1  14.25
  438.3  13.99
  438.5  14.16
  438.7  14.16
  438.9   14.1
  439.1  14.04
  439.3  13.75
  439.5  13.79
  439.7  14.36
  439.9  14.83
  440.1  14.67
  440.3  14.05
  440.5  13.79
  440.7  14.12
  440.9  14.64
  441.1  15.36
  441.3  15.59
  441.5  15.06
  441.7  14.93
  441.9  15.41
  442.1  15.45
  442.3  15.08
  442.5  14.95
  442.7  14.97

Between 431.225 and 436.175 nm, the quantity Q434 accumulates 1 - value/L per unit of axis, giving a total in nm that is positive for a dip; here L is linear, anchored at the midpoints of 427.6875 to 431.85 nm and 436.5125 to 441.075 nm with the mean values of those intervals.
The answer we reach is -0.27 nm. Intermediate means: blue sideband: 13.2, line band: 14.5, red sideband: 14.5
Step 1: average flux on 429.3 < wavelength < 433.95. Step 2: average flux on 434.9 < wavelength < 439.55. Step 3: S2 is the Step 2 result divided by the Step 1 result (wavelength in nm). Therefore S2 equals 1.1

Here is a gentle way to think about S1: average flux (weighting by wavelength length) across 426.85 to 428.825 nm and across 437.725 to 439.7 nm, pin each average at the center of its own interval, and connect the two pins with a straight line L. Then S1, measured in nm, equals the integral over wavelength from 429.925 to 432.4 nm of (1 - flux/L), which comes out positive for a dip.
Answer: 0.13 nm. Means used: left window 13.7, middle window 13.1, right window 14.1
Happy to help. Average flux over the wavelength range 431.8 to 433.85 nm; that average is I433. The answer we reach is 14.4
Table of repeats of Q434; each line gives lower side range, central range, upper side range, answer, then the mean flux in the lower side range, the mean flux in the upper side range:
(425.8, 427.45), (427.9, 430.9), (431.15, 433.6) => 0.28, 14.2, 14.5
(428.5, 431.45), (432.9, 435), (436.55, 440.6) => -0.10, 12.7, 14.4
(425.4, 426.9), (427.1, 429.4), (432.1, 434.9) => 0.14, 14.6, 14.1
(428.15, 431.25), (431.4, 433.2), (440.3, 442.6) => -0.16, 12.8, 14.9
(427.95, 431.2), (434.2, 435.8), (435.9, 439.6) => -0.08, 12.9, 14.6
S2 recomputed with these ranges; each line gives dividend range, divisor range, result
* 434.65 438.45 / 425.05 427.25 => 1.05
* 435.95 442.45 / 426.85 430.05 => 1.09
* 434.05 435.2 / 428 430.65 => 1.09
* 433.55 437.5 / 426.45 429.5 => 1.07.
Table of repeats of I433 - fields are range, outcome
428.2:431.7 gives 13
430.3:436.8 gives 14.2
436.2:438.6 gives 14.8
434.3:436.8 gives 15.1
